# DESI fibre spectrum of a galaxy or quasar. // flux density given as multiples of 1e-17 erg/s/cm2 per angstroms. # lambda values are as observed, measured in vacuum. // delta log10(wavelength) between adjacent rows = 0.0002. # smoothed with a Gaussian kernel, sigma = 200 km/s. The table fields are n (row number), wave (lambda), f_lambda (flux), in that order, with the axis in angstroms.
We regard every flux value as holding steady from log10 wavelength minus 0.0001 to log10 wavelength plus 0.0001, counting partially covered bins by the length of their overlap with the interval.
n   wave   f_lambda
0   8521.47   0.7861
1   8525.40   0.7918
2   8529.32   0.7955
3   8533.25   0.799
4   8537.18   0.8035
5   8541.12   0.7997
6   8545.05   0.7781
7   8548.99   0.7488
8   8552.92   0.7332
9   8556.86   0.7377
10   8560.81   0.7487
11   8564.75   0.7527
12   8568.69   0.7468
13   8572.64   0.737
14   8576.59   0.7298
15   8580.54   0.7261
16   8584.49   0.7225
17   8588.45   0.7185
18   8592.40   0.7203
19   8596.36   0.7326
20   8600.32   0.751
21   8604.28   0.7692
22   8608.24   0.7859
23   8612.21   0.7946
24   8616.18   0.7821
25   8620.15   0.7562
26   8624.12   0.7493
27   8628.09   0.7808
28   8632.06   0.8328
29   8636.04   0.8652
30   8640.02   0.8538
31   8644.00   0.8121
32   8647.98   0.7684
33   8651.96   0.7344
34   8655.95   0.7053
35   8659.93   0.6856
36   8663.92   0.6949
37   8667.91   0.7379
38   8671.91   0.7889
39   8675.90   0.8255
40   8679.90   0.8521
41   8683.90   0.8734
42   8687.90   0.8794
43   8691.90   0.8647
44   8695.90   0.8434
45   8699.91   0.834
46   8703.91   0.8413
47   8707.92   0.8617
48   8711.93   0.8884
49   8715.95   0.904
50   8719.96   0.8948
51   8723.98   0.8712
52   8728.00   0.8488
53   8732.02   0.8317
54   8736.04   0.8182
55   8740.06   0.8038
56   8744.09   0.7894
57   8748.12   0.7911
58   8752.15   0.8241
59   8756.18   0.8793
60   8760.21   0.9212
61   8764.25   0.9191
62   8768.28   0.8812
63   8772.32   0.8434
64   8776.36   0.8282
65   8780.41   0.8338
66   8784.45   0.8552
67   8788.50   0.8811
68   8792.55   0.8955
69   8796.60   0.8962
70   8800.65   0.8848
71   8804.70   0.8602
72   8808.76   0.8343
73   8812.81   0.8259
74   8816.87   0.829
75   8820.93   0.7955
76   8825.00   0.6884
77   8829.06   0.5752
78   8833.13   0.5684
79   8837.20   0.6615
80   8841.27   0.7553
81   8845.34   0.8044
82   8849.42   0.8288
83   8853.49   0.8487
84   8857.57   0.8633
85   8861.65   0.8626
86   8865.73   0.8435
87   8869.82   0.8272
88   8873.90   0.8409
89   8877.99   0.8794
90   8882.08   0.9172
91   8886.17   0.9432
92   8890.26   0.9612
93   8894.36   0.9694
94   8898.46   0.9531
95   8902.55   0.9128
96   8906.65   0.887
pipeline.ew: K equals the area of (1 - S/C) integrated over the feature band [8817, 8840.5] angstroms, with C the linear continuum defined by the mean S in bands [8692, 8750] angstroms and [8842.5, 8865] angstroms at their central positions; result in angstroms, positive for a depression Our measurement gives 4.6 angstroms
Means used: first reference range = 0.845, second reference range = 0.839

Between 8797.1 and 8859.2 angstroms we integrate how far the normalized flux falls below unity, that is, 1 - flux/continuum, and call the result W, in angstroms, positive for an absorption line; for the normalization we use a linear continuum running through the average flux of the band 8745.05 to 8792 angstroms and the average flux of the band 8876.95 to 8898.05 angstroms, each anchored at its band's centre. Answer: 8.4 angstroms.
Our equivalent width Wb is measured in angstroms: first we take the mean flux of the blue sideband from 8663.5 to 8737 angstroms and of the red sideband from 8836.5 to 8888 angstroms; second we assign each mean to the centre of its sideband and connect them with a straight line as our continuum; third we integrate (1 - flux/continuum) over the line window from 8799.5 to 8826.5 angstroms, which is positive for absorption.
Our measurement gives 0.8 angstroms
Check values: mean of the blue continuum 0.843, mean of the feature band 0.817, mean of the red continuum 0.841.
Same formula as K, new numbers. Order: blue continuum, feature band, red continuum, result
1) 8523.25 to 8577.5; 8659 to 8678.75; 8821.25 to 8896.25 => 0.73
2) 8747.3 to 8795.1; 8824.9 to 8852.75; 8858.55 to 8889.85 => 5.37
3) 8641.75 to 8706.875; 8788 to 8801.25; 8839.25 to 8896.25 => -0.79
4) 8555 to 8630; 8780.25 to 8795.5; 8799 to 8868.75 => -1.86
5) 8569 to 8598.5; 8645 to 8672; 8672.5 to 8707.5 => 2.78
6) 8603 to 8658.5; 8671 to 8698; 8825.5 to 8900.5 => -1.88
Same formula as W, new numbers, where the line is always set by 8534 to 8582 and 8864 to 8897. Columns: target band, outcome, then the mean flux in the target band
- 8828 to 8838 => 3.2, 0.597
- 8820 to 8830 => 2.1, 0.686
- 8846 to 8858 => 0.6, 0.84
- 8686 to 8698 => -0.7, 0.862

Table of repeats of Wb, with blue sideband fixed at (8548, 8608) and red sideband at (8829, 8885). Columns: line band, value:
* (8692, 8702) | -1.02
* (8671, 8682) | -0.93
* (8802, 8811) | -0.68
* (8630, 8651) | -1.91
